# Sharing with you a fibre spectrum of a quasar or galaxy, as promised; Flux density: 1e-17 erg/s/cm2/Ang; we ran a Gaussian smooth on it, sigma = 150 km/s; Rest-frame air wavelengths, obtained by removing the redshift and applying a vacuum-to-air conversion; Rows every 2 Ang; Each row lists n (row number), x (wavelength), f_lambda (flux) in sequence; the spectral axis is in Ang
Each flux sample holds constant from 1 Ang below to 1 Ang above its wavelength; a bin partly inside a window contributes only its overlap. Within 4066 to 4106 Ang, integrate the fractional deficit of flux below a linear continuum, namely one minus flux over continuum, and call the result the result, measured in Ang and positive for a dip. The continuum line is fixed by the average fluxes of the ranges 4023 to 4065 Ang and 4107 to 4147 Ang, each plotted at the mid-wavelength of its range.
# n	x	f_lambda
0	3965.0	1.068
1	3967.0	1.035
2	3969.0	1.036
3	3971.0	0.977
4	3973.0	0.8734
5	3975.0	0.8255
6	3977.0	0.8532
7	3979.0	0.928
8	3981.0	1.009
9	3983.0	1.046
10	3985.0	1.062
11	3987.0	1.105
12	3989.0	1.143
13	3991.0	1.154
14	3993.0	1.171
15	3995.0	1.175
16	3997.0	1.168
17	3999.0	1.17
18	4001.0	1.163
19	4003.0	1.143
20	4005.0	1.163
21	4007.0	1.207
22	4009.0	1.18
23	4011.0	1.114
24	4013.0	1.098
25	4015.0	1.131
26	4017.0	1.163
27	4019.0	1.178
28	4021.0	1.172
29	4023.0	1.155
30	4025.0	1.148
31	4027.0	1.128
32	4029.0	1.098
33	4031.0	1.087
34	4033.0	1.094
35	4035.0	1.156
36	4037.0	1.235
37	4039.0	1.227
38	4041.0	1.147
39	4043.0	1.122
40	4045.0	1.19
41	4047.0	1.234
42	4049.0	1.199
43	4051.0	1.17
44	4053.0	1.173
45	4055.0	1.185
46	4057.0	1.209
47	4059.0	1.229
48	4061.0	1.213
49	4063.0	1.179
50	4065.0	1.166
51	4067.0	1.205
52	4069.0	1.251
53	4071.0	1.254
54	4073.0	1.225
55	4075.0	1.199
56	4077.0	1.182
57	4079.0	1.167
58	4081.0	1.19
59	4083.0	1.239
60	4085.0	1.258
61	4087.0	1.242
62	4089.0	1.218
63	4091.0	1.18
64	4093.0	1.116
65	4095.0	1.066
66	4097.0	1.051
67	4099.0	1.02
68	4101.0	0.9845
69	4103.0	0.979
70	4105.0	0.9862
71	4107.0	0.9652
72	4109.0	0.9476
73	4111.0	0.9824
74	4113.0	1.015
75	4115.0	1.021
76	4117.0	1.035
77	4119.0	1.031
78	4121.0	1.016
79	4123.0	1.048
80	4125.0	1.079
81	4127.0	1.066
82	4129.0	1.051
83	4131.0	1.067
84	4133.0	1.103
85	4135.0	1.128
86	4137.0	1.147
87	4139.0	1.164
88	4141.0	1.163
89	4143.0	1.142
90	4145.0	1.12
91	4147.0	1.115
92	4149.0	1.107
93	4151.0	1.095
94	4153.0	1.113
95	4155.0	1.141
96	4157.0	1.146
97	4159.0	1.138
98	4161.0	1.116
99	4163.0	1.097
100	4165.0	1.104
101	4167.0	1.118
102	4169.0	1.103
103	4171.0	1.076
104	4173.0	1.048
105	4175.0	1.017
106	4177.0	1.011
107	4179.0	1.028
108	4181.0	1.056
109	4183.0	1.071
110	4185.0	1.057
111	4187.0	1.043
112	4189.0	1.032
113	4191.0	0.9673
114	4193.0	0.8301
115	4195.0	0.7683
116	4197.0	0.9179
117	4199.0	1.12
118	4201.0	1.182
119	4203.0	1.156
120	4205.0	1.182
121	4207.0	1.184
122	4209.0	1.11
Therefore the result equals -1.1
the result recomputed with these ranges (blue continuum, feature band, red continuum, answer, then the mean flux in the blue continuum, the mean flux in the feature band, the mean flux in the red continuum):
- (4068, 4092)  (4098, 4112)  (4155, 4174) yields 2.41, 1.22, 0.981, 1.11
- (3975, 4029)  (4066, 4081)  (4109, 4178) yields -1.52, 1.11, 1.21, 1.08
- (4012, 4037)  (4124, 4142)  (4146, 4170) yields 0.20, 1.14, 1.11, 1.12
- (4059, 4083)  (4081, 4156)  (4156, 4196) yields 2.81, 1.21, 1.09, 1.04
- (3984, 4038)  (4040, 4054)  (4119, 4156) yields -0.53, 1.15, 1.18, 1.1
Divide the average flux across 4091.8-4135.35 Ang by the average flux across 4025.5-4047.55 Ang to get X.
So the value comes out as 0.9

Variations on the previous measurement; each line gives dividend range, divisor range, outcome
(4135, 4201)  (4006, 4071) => 0.91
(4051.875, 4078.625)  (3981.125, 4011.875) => 1.06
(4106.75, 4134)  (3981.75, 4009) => 0.90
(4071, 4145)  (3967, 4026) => 1.01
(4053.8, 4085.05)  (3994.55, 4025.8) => 1.04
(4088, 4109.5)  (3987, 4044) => 0.91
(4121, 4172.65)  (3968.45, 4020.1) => 1.02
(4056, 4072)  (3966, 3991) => 1.22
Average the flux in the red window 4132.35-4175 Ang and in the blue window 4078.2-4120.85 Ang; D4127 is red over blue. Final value 1.03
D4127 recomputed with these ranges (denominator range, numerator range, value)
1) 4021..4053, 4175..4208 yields 0.89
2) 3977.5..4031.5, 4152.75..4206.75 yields 0.94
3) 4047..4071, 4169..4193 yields 0.86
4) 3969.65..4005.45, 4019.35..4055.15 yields 1.10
